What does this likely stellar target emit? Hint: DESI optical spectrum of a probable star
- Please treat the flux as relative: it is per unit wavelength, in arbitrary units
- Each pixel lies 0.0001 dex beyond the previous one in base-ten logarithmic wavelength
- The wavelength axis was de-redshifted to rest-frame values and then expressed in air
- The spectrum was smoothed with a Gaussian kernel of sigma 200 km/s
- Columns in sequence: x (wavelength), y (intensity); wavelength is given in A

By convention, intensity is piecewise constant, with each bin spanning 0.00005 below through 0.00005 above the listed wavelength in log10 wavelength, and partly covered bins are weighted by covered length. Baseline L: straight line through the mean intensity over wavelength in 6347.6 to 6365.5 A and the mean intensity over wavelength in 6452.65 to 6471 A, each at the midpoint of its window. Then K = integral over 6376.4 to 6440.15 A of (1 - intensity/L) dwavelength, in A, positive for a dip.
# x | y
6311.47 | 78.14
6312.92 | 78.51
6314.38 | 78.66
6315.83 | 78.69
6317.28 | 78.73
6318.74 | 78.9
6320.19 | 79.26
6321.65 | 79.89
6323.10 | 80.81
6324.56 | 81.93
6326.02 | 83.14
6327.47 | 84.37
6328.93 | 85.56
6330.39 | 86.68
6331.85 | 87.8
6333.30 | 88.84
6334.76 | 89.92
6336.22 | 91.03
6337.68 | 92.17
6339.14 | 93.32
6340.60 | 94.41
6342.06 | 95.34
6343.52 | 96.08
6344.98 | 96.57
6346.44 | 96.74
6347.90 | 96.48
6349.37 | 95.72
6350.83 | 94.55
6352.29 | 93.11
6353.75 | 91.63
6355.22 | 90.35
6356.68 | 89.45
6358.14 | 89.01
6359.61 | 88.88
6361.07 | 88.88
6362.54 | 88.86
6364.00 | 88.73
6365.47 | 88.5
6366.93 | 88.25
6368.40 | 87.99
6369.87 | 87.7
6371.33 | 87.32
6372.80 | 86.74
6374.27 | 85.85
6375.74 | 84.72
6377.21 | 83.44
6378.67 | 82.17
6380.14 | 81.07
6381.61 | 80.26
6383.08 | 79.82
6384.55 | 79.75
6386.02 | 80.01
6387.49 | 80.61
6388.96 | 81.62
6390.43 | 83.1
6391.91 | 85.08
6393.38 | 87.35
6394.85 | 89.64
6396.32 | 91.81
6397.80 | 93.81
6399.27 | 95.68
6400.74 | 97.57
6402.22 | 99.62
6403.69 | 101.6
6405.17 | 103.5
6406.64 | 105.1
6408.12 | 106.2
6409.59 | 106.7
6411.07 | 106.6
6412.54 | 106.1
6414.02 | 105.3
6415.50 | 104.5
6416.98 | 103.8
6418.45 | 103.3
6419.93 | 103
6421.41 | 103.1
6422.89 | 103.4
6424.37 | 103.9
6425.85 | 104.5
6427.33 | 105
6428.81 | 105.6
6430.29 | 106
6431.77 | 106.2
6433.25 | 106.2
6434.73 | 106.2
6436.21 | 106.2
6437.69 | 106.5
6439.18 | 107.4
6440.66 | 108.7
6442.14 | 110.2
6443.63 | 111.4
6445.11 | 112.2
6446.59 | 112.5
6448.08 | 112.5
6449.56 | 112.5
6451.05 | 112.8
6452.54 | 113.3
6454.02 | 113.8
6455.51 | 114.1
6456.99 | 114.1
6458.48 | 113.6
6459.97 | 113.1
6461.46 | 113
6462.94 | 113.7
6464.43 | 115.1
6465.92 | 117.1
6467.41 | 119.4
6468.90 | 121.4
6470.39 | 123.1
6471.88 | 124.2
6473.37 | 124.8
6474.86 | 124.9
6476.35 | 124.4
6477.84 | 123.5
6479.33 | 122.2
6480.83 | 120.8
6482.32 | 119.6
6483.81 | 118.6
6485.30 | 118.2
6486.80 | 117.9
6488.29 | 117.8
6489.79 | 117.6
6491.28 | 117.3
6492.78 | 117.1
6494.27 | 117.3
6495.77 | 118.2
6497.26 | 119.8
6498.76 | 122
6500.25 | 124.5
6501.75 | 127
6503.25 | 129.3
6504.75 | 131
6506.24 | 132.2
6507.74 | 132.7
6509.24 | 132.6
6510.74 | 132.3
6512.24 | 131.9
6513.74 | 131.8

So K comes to 3.8 A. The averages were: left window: 91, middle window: 97.2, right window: 116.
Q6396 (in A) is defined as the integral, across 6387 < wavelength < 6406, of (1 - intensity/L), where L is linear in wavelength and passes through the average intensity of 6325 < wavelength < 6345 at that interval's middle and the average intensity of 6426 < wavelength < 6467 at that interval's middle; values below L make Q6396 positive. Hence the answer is 1.8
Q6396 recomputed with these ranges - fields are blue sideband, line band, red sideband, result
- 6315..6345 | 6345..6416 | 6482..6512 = 4.5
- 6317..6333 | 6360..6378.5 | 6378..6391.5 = -1.3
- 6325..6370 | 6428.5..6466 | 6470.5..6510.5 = 0.8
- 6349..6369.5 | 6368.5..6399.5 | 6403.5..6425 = 3.7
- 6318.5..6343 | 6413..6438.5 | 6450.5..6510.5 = 0.8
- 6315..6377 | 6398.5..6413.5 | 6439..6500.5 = -0.1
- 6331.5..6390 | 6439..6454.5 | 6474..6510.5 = -0.1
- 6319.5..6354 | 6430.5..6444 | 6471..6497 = 0.4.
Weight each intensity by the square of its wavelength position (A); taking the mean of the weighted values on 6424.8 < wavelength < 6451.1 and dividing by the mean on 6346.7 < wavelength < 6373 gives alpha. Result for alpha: 1.23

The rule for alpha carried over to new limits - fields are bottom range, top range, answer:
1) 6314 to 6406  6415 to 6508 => 1.35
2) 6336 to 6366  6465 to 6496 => 1.35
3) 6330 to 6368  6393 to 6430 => 1.13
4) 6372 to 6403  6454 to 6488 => 1.41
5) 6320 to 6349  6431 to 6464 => 1.29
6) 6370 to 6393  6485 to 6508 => 1.53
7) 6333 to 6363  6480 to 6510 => 1.39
